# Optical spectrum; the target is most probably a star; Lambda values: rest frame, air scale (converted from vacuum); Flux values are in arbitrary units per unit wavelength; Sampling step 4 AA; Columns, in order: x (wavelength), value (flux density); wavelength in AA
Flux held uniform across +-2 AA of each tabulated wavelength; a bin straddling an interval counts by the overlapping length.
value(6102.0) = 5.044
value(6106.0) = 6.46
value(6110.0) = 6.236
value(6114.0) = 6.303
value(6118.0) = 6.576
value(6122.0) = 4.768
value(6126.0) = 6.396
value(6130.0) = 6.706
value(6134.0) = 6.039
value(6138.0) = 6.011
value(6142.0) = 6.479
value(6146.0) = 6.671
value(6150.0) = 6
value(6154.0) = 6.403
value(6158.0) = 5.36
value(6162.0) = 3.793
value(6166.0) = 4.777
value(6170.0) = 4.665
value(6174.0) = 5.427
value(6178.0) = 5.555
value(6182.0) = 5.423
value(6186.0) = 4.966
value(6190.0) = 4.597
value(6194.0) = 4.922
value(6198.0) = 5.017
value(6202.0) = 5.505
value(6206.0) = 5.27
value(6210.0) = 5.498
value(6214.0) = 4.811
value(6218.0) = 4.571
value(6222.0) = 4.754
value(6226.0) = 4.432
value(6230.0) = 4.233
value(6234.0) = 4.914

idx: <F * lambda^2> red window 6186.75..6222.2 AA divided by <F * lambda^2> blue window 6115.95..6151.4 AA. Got 0.83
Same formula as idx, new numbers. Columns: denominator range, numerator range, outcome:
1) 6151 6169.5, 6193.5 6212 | 1.05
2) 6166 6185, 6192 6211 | 1.01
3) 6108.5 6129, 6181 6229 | 0.84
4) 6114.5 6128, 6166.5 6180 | 0.88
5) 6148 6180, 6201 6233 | 0.94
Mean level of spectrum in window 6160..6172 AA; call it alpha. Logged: 4.41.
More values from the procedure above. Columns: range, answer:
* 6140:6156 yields 6.39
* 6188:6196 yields 4.76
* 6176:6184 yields 5.49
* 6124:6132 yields 6.55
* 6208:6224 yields 4.91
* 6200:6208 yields 5.39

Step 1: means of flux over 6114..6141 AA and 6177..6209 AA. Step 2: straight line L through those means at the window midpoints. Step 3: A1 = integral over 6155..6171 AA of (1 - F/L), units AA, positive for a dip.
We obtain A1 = 2.4 AA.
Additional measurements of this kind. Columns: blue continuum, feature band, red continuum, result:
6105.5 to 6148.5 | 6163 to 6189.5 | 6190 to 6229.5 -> 1.92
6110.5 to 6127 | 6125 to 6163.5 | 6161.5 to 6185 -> -3.12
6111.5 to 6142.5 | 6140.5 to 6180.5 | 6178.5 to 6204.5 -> 0.82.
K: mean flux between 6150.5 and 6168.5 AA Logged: 5.15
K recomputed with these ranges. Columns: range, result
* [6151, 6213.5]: 5.15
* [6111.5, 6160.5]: 6.12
